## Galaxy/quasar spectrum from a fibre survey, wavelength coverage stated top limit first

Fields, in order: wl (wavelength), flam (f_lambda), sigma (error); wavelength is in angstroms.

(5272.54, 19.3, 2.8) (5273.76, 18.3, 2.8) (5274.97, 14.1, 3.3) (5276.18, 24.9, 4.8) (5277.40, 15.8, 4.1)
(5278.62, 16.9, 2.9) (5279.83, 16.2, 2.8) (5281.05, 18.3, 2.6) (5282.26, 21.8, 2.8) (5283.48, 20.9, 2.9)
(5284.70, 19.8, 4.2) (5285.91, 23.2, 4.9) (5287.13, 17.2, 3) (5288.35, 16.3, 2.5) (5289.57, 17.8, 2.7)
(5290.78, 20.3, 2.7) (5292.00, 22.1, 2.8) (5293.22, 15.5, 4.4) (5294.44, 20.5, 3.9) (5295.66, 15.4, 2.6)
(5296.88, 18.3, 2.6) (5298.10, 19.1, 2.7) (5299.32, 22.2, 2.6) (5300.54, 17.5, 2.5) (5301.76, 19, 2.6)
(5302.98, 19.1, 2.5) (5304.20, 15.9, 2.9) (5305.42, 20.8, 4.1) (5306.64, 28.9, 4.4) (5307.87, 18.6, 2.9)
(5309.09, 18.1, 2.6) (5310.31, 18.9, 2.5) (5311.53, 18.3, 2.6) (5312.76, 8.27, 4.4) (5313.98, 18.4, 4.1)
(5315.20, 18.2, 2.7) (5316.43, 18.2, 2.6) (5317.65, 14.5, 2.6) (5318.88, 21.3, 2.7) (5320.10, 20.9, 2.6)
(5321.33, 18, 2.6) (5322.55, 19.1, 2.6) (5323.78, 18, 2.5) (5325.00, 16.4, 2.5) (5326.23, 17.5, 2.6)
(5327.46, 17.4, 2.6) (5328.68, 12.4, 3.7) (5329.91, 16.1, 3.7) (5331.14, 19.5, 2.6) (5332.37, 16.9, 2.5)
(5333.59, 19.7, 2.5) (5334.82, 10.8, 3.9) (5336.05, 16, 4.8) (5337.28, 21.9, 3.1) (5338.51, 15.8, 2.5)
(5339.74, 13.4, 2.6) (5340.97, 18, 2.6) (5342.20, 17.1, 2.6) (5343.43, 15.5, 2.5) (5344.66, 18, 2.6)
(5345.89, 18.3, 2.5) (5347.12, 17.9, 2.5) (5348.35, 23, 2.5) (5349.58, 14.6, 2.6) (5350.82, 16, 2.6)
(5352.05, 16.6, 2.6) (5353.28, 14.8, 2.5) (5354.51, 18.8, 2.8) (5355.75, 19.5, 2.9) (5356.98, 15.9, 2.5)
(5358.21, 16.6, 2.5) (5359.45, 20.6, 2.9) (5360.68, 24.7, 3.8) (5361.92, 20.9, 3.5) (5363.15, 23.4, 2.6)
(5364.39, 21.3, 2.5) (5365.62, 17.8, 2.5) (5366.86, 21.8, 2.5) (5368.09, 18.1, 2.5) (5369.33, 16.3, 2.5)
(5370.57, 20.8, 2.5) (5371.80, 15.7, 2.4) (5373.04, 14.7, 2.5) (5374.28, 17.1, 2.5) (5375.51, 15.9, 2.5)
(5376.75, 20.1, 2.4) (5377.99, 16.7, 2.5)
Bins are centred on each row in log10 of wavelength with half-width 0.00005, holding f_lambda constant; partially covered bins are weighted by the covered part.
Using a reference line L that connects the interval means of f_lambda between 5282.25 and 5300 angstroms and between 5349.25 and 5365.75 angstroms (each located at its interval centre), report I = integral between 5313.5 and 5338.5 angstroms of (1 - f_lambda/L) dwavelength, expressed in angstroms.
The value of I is 2.0 angstroms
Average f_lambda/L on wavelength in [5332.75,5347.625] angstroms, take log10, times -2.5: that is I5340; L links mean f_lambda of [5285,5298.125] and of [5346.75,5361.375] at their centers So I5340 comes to 0.09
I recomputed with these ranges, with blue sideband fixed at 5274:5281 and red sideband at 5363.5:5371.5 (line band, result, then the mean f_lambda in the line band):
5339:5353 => 1.4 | 17.1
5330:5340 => 1.0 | 16.8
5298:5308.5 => -1.2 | 20.2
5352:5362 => 0.2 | 18.7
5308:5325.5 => 0.7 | 17.7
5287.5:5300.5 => -0.5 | 18.7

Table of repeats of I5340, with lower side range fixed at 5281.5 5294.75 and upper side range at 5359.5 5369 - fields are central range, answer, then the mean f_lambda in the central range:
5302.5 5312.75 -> 0.04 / 19.2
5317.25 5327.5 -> 0.11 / 18.2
